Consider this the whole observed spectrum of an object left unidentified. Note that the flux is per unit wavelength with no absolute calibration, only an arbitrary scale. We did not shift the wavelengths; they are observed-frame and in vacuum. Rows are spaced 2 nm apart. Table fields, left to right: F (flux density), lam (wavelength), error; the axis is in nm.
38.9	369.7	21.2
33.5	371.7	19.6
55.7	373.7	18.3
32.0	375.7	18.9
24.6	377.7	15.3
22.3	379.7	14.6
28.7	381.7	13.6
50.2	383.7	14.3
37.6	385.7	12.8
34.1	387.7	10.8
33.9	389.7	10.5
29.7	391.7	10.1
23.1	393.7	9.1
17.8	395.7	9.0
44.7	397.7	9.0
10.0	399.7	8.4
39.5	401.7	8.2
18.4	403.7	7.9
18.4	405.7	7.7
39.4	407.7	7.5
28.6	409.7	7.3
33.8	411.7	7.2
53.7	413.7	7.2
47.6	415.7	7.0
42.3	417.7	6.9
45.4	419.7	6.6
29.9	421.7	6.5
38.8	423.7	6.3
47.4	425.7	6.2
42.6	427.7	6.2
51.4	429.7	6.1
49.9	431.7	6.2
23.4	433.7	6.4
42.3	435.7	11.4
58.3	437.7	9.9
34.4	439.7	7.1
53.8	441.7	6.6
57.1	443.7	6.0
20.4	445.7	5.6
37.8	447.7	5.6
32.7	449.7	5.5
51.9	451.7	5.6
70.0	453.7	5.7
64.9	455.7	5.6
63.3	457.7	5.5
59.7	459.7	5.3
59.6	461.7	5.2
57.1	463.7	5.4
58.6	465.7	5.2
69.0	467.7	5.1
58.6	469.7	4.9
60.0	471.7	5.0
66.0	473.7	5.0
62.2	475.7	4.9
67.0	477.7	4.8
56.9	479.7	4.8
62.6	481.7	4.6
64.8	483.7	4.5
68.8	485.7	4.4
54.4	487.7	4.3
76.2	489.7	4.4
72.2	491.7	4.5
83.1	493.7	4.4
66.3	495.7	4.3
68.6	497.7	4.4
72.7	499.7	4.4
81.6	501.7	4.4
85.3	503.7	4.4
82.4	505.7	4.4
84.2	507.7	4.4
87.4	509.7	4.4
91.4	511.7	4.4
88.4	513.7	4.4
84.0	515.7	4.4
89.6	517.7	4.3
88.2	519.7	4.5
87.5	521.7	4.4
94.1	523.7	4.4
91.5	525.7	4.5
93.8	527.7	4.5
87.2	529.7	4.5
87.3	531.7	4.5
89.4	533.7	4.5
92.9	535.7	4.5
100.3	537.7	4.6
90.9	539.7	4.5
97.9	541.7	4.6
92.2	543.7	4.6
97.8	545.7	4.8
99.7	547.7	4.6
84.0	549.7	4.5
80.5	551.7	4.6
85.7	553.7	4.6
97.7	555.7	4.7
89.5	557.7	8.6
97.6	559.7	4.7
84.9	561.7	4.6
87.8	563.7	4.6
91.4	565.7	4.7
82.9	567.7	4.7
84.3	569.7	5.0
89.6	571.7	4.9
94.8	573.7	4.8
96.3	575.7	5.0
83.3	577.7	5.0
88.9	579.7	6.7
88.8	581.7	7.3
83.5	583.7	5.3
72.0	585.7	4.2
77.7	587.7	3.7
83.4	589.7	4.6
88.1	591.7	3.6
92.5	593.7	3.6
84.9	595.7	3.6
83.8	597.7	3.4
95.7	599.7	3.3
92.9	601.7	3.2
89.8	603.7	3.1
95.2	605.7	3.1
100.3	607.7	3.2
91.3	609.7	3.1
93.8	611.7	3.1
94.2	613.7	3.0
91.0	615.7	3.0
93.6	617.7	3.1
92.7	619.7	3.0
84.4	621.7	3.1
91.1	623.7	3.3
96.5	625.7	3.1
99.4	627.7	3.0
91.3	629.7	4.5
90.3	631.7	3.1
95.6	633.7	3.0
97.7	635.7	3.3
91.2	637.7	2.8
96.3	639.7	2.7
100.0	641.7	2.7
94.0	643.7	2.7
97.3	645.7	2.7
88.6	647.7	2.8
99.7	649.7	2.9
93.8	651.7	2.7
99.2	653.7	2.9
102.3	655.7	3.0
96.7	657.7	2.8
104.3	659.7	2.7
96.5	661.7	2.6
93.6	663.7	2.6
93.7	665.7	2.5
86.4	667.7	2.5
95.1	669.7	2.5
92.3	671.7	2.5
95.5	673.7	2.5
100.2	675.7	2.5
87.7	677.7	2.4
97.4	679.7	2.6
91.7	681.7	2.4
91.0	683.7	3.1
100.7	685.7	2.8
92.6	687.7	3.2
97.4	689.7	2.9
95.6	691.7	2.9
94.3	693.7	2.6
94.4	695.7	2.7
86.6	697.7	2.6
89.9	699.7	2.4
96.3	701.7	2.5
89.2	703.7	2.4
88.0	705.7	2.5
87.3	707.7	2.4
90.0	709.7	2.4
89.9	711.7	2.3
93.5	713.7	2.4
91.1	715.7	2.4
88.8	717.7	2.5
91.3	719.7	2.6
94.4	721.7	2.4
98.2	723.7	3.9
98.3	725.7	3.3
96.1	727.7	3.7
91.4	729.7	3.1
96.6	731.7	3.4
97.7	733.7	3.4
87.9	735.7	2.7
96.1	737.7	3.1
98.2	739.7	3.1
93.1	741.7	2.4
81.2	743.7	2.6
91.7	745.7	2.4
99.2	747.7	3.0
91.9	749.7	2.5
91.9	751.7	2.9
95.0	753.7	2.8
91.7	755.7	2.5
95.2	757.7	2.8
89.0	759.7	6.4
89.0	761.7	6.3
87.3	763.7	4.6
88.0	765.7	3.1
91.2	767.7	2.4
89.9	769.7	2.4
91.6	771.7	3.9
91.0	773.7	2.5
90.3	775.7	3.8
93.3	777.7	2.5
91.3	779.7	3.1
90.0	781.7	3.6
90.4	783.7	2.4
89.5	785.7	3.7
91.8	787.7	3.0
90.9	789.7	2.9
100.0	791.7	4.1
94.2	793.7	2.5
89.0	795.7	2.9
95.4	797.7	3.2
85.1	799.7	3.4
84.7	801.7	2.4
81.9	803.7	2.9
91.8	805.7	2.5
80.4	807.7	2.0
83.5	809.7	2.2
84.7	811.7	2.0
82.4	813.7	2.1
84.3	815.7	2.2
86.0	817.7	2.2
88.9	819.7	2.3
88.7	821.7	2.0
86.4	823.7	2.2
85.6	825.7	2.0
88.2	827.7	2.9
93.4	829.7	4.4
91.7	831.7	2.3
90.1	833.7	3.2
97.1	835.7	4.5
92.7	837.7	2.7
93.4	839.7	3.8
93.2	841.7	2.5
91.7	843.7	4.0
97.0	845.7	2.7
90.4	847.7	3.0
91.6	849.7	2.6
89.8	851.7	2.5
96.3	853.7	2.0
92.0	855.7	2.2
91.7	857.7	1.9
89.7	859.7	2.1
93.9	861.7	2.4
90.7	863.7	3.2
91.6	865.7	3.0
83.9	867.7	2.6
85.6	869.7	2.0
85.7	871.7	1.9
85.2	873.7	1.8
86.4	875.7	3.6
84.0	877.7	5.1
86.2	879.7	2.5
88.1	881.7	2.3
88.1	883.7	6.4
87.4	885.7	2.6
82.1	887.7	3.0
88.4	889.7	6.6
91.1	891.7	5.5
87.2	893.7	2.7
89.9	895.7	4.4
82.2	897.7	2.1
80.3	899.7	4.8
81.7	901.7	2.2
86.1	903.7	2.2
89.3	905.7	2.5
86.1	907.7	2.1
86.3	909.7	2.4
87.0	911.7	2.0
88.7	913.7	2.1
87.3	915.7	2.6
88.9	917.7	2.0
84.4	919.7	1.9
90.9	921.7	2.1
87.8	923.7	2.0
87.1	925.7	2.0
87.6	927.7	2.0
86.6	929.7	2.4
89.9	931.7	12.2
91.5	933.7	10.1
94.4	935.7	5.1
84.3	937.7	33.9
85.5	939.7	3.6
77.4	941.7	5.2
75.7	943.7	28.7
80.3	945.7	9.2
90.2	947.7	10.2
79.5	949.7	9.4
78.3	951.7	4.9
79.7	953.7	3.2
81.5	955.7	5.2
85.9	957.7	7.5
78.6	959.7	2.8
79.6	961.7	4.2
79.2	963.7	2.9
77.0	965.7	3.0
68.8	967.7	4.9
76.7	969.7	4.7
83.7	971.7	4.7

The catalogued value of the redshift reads 0.13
